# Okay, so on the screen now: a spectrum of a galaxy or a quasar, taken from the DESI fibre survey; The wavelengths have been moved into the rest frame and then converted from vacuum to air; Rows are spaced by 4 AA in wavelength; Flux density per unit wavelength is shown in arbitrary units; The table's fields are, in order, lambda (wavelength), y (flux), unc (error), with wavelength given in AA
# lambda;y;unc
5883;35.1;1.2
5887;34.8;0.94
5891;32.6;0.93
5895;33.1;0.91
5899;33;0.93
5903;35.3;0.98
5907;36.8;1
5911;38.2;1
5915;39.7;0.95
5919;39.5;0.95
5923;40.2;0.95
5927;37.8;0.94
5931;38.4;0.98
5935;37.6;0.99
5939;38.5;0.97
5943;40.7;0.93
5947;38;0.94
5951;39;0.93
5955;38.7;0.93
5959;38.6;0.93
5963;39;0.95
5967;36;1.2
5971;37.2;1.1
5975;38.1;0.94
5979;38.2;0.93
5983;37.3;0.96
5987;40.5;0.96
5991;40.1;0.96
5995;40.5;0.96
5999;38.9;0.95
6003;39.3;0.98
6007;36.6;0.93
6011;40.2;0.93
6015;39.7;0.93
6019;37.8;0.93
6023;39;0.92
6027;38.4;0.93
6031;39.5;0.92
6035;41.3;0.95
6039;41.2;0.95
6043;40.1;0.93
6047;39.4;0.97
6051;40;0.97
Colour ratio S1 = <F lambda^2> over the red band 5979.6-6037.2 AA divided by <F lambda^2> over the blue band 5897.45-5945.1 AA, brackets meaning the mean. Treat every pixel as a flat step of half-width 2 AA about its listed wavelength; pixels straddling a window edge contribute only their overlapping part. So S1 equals 1.1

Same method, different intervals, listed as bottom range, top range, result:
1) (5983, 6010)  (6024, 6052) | 1.03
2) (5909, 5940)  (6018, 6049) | 1.06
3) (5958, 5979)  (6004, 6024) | 1.04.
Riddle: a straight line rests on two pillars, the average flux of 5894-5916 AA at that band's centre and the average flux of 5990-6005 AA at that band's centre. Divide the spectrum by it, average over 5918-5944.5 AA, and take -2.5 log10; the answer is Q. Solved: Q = -0.054 mag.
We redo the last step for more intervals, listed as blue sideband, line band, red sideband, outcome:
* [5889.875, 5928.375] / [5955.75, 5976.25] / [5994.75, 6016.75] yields 0.01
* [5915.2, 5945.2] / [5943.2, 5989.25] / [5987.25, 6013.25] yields 0.02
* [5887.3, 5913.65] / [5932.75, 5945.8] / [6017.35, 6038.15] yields -0.07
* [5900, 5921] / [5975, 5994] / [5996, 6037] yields -0.01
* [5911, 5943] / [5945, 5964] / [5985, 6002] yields 0.02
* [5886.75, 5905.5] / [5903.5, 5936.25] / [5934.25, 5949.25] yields -0.06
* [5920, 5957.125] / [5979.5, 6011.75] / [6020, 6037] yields 0.00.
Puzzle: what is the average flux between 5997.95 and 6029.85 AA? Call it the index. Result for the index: 38.8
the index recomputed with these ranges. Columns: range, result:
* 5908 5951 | 38.8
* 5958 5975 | 37.7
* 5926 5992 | 38.4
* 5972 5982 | 38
